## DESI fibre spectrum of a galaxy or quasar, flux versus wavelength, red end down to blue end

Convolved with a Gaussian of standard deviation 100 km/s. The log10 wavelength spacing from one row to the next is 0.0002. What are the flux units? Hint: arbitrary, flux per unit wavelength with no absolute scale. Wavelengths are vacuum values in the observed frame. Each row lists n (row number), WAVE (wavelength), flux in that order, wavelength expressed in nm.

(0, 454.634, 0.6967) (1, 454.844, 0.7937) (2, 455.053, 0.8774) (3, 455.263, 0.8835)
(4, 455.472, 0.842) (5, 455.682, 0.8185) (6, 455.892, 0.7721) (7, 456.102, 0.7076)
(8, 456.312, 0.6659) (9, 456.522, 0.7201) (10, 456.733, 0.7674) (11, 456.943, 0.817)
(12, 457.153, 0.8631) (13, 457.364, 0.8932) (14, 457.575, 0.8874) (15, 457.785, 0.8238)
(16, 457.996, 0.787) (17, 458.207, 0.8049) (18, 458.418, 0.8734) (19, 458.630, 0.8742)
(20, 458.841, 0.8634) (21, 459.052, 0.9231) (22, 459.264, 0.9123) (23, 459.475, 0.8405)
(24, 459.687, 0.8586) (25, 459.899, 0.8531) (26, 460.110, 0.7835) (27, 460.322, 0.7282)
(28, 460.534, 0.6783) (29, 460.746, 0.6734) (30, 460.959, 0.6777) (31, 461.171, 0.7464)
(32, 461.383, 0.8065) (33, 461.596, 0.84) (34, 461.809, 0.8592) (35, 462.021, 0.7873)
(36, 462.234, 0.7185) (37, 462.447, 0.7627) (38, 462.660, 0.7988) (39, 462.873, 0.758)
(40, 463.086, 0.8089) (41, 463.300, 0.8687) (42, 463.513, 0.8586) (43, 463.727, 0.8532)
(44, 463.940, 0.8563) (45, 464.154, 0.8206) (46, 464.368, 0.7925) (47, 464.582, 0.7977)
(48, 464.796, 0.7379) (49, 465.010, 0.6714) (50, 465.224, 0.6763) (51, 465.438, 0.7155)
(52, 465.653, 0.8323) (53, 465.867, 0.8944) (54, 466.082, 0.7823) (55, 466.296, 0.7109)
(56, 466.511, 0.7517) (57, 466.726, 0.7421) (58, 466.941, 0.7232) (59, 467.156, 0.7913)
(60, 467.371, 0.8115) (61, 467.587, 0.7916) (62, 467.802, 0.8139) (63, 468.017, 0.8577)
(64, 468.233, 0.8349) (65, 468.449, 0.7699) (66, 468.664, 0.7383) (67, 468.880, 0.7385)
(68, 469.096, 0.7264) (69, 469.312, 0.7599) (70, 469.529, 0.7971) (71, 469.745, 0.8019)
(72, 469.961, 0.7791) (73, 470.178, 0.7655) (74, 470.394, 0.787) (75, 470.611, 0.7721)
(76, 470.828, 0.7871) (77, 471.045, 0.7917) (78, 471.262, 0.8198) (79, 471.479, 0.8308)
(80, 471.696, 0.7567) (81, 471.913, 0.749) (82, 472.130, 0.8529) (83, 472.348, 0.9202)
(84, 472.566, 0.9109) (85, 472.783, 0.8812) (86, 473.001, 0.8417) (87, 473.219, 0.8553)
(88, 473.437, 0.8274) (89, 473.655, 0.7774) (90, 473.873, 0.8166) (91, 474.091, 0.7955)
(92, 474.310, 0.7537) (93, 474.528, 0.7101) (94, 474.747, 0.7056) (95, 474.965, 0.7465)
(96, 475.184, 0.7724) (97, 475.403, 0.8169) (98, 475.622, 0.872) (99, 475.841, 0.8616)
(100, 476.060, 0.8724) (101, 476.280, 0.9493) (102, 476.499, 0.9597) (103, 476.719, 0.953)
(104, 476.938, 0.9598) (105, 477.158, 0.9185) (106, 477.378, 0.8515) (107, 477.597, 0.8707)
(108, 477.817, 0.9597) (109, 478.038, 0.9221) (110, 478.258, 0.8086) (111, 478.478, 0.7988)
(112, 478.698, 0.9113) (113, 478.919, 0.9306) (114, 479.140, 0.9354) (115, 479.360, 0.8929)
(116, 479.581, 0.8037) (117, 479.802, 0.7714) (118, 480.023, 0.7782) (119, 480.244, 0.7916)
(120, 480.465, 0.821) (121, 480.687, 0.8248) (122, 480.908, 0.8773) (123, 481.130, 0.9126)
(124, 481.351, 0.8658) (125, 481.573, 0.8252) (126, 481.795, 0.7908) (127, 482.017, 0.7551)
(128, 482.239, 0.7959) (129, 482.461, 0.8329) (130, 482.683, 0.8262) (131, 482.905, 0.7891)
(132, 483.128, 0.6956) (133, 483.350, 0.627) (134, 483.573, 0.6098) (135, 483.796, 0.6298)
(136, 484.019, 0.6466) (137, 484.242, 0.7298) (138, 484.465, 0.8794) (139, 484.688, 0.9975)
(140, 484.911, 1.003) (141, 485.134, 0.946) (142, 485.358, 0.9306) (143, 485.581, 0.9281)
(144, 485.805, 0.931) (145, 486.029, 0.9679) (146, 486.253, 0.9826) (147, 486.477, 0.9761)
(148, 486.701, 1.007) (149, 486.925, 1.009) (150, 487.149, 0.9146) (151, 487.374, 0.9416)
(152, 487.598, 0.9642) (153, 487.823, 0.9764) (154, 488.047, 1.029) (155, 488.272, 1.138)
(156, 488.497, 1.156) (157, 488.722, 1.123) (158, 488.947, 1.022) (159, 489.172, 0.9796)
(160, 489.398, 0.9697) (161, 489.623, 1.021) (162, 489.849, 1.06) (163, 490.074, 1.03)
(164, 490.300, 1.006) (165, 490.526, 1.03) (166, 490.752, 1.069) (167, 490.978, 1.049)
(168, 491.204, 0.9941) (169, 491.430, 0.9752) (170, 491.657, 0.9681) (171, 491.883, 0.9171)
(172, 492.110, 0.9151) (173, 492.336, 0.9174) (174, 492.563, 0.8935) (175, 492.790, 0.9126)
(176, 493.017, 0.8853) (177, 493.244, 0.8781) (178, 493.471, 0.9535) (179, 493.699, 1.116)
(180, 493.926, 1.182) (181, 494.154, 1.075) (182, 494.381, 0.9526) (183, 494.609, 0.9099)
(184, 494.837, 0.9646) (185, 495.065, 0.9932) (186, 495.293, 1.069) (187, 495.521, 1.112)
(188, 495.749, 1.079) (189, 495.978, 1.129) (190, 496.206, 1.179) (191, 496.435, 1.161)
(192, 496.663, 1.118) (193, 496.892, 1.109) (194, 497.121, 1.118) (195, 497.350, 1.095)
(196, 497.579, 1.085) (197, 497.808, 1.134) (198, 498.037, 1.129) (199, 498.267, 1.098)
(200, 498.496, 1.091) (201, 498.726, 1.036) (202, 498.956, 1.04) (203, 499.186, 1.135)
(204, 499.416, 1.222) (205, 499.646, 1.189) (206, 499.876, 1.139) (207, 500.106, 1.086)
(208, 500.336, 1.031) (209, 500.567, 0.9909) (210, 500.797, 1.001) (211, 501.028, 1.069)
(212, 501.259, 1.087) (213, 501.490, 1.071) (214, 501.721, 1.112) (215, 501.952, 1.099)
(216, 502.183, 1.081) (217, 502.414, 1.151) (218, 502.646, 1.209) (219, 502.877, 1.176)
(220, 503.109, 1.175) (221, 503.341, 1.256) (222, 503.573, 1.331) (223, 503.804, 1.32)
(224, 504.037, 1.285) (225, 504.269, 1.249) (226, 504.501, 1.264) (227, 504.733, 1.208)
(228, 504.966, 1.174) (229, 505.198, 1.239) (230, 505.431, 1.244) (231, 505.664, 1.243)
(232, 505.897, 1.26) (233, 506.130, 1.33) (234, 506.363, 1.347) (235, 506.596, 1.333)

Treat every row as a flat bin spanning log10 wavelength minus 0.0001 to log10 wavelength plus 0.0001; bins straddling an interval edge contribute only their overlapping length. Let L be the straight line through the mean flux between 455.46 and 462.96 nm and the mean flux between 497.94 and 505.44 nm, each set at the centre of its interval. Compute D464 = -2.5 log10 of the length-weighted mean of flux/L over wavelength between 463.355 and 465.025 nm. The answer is 0.04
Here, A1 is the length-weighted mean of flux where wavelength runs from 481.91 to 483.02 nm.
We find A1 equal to 0.8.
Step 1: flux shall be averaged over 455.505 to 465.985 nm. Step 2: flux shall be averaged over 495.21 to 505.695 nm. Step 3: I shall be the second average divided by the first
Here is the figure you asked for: 1.43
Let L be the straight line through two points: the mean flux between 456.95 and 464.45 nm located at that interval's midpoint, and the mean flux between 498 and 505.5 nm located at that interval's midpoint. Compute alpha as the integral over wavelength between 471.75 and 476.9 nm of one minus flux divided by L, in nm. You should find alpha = 0.51 nm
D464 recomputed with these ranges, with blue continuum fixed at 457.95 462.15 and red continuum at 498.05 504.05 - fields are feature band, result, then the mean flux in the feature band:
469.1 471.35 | 0.14 mag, 0.783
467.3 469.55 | 0.12 mag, 0.784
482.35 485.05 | 0.27 mag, 0.774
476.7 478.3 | 0.05 mag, 0.907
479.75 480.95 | 0.20 mag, 0.809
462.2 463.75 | 0.04 mag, 0.804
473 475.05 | 0.18 mag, 0.78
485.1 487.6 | 0.06 mag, 0.958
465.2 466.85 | 0.12 mag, 0.767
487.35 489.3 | -0.01 mag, 1.04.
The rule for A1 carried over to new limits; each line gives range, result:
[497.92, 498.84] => 1.09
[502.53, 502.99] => 1.19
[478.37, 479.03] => 0.88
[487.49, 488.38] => 1.03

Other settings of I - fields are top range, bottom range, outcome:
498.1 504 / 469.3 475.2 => 1.41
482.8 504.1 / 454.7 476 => 1.28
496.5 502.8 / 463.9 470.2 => 1.42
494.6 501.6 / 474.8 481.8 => 1.26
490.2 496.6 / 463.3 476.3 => 1.27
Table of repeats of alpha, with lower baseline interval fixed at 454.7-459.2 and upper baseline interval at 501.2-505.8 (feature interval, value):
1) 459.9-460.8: 0.12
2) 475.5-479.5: 0.36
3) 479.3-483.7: 0.98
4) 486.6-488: 0.13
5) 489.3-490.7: 0.09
